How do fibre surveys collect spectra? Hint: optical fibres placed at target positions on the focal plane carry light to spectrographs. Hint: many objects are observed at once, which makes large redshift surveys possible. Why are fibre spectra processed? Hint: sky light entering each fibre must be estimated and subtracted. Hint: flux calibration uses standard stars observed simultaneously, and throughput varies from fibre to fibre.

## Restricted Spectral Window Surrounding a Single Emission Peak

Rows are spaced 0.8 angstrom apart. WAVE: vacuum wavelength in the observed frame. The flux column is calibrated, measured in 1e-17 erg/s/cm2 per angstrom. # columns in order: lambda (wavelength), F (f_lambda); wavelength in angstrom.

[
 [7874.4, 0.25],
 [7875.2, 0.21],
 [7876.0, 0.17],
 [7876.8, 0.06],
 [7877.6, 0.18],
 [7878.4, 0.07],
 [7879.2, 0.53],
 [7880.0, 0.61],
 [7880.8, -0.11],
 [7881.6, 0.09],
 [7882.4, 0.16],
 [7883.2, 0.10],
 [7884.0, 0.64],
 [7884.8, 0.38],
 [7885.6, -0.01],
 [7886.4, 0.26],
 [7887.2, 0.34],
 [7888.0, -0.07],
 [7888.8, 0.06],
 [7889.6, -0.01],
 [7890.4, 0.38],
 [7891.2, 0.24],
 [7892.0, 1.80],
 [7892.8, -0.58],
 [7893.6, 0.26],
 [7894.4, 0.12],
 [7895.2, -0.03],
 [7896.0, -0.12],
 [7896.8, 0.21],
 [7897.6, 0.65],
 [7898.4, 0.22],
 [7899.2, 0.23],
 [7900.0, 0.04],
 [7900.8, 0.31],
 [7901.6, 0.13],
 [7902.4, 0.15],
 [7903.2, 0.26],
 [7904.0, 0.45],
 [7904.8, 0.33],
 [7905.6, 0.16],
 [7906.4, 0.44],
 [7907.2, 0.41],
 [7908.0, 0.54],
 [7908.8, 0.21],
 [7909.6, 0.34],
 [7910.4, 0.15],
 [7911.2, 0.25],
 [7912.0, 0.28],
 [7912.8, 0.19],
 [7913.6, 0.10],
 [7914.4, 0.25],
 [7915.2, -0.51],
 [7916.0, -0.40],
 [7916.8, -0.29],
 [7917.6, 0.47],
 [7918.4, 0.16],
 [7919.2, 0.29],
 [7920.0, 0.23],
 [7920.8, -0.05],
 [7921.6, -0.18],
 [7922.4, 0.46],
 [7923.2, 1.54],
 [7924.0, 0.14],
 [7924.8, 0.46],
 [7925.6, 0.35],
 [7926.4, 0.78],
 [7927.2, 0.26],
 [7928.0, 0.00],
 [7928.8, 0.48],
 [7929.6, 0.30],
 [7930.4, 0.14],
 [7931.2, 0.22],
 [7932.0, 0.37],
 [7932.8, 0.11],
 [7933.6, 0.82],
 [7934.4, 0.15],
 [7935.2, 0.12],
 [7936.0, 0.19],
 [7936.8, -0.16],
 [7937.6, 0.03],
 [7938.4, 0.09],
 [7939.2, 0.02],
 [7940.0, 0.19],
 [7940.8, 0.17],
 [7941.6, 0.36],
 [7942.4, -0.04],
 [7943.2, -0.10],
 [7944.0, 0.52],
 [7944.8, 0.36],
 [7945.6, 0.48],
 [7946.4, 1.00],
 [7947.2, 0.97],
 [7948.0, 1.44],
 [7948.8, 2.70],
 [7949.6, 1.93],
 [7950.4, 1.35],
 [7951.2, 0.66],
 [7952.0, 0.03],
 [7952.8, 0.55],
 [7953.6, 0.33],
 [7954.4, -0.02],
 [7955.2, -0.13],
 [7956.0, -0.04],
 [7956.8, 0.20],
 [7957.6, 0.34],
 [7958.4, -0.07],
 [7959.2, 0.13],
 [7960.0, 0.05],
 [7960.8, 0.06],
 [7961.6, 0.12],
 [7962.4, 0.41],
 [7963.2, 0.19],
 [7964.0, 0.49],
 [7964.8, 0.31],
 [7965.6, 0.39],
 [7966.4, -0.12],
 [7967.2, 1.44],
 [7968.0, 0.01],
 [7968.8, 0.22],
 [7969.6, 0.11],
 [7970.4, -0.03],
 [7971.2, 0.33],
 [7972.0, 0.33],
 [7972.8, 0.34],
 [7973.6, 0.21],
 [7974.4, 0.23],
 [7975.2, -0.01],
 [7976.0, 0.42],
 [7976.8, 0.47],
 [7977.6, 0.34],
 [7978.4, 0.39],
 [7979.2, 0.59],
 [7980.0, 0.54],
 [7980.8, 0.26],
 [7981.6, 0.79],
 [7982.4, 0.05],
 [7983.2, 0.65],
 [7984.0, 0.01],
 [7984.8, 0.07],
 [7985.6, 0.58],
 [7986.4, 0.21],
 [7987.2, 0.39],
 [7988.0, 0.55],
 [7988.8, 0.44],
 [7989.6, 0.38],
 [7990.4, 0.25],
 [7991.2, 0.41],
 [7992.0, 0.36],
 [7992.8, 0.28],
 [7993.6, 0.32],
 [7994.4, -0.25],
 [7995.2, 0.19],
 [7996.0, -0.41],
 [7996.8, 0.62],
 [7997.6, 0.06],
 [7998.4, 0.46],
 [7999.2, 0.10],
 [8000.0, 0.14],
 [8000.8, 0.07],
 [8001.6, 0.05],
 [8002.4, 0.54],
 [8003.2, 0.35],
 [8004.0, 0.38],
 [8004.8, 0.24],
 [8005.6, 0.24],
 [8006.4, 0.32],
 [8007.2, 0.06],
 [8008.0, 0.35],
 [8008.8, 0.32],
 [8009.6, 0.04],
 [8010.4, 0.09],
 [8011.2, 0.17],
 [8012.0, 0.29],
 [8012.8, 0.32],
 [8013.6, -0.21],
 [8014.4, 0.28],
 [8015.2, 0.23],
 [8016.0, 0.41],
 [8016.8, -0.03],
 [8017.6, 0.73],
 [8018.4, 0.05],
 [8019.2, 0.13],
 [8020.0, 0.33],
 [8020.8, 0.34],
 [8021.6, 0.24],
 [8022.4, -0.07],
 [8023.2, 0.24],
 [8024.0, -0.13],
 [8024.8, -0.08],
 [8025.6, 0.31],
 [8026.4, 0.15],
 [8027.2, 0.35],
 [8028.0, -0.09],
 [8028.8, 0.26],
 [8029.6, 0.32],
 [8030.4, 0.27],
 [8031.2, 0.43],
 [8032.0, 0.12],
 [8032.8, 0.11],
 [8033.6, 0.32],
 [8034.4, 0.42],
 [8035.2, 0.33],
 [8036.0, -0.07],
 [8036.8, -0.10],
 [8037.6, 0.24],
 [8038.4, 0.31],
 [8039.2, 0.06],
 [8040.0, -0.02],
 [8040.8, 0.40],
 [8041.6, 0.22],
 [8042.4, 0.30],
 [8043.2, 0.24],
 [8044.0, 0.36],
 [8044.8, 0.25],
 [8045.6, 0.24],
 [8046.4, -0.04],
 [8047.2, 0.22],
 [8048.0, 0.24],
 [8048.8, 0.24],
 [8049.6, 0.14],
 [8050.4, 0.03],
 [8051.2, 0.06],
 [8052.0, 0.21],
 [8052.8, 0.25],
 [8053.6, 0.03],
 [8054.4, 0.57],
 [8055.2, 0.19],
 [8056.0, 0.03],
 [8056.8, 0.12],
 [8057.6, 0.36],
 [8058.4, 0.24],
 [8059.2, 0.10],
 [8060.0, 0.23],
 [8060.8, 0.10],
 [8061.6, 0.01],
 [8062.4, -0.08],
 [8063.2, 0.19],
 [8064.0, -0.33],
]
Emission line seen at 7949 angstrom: Hgamma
